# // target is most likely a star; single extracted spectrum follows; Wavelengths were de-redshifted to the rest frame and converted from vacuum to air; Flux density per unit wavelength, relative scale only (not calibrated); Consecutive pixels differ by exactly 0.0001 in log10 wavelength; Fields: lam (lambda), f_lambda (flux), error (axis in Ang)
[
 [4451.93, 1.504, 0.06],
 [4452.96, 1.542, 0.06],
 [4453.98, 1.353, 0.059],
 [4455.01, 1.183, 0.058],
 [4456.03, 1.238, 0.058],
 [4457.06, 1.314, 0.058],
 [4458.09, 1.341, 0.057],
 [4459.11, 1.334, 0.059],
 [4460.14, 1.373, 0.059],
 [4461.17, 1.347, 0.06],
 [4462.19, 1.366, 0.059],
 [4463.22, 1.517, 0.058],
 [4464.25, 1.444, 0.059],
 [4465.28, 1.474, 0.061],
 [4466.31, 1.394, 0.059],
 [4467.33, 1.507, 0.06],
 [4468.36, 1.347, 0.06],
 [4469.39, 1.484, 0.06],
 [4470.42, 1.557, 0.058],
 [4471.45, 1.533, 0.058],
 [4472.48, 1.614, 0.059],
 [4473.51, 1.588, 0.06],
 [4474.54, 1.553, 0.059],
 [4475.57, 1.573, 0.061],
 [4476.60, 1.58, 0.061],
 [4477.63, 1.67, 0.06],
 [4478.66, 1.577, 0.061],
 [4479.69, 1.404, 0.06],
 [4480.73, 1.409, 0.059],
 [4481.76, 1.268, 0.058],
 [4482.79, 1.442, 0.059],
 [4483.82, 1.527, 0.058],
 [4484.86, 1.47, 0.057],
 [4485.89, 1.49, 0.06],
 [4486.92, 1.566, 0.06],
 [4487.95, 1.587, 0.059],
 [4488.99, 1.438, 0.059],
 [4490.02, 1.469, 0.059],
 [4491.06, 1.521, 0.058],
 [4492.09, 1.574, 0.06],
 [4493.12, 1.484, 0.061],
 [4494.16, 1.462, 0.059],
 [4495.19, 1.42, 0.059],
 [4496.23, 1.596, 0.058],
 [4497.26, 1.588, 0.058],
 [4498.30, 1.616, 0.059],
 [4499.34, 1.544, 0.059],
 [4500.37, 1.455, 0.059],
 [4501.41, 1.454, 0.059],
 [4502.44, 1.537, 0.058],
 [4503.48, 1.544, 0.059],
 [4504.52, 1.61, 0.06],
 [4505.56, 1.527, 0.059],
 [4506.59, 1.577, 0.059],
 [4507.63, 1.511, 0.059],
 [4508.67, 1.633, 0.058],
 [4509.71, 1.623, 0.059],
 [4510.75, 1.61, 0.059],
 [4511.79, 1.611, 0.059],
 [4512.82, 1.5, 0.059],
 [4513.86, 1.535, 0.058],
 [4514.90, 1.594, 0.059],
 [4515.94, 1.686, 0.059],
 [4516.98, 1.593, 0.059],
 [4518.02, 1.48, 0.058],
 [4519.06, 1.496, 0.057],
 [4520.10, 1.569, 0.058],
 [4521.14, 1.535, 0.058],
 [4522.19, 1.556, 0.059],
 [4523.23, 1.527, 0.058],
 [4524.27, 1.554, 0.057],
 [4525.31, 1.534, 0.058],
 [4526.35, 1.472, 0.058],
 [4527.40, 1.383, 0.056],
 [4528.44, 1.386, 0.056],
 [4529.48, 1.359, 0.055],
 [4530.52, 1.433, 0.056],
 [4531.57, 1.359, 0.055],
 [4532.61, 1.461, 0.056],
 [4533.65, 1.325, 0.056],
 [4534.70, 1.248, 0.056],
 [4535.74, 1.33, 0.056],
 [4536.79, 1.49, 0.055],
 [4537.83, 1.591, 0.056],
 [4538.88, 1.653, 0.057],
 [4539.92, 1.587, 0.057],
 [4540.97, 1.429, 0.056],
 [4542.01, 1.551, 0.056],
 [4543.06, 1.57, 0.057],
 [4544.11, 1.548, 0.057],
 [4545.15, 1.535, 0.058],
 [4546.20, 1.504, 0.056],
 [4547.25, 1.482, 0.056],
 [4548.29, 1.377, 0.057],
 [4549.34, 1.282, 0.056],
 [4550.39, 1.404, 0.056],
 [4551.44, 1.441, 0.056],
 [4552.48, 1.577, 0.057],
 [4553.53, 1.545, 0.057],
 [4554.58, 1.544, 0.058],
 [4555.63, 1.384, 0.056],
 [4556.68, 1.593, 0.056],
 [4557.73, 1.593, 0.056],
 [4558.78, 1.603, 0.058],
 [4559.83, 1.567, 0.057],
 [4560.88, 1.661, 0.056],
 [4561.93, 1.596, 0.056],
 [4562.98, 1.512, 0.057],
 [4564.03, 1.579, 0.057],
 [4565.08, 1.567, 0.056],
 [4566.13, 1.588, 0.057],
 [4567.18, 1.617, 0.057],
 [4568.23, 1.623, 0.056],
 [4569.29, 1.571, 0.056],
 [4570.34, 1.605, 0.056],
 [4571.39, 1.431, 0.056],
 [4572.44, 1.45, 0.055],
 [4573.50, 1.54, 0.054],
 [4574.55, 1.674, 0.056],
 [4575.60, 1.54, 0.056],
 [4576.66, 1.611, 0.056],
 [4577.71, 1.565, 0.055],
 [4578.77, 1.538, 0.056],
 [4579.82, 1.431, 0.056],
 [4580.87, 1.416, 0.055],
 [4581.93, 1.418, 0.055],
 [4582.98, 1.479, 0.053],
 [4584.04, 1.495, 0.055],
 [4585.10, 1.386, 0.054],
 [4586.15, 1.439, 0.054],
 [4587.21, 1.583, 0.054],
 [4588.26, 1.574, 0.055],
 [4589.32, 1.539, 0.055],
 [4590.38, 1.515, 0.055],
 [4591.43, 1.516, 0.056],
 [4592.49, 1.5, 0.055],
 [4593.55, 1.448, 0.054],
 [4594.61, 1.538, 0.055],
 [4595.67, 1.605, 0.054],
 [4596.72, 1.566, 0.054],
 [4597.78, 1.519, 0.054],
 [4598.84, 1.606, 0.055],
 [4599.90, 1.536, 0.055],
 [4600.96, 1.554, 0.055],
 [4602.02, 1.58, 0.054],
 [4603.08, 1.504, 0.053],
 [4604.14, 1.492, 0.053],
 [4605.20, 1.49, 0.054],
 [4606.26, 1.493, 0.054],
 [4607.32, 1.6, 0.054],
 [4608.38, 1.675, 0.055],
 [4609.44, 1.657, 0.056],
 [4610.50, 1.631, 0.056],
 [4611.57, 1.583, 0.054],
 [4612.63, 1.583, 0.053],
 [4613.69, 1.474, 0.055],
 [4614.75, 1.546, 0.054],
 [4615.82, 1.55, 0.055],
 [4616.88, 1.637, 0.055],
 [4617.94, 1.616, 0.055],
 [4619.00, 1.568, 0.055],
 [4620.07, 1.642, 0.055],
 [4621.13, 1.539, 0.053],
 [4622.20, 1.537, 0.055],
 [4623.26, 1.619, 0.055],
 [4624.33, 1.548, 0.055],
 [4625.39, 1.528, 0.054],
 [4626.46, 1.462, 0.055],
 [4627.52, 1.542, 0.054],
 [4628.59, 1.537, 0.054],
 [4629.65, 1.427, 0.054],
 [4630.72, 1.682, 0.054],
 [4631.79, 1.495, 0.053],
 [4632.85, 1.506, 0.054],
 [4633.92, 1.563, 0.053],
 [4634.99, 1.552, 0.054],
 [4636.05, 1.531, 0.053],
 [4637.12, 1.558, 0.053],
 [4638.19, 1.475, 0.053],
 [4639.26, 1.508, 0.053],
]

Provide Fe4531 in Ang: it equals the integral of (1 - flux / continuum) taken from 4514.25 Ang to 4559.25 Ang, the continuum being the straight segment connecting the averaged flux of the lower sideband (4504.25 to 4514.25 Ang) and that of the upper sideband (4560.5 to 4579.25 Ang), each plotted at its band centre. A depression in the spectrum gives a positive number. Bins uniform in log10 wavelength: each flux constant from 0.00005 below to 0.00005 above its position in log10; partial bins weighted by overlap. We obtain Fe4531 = 2.3 Ang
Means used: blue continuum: 1.57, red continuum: 1.57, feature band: 1.49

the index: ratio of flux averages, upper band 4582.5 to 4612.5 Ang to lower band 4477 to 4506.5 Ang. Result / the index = 1.0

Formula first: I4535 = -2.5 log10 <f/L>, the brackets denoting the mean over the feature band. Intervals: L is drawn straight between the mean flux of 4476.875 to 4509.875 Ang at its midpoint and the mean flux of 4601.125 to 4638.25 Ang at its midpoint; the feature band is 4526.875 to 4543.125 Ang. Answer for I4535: 0.06 mag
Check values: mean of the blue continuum 1.52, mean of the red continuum 1.56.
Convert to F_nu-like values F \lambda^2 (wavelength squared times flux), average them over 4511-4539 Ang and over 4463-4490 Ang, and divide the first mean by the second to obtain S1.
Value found 1.0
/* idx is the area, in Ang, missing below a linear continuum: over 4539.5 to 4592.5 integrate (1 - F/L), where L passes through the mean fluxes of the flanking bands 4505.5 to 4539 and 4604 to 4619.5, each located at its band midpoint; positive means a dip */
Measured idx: 0.6 Ang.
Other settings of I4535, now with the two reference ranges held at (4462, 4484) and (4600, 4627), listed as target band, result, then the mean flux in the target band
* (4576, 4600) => 0.03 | 1.51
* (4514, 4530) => 0.00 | 1.52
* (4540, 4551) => 0.04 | 1.47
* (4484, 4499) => -0.01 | 1.52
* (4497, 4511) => -0.03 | 1.56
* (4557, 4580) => -0.02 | 1.57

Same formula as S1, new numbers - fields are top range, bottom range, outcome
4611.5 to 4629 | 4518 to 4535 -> 1.12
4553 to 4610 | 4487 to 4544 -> 1.05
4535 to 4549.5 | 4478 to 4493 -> 1.03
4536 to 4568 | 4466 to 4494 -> 1.05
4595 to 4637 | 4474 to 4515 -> 1.08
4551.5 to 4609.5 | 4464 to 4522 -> 1.05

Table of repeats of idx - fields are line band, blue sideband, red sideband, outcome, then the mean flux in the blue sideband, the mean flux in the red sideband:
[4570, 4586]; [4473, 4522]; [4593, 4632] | 0.5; 1.53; 1.56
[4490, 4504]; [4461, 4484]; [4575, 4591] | -0.3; 1.49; 1.5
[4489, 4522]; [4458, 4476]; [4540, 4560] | -1.4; 1.47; 1.5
